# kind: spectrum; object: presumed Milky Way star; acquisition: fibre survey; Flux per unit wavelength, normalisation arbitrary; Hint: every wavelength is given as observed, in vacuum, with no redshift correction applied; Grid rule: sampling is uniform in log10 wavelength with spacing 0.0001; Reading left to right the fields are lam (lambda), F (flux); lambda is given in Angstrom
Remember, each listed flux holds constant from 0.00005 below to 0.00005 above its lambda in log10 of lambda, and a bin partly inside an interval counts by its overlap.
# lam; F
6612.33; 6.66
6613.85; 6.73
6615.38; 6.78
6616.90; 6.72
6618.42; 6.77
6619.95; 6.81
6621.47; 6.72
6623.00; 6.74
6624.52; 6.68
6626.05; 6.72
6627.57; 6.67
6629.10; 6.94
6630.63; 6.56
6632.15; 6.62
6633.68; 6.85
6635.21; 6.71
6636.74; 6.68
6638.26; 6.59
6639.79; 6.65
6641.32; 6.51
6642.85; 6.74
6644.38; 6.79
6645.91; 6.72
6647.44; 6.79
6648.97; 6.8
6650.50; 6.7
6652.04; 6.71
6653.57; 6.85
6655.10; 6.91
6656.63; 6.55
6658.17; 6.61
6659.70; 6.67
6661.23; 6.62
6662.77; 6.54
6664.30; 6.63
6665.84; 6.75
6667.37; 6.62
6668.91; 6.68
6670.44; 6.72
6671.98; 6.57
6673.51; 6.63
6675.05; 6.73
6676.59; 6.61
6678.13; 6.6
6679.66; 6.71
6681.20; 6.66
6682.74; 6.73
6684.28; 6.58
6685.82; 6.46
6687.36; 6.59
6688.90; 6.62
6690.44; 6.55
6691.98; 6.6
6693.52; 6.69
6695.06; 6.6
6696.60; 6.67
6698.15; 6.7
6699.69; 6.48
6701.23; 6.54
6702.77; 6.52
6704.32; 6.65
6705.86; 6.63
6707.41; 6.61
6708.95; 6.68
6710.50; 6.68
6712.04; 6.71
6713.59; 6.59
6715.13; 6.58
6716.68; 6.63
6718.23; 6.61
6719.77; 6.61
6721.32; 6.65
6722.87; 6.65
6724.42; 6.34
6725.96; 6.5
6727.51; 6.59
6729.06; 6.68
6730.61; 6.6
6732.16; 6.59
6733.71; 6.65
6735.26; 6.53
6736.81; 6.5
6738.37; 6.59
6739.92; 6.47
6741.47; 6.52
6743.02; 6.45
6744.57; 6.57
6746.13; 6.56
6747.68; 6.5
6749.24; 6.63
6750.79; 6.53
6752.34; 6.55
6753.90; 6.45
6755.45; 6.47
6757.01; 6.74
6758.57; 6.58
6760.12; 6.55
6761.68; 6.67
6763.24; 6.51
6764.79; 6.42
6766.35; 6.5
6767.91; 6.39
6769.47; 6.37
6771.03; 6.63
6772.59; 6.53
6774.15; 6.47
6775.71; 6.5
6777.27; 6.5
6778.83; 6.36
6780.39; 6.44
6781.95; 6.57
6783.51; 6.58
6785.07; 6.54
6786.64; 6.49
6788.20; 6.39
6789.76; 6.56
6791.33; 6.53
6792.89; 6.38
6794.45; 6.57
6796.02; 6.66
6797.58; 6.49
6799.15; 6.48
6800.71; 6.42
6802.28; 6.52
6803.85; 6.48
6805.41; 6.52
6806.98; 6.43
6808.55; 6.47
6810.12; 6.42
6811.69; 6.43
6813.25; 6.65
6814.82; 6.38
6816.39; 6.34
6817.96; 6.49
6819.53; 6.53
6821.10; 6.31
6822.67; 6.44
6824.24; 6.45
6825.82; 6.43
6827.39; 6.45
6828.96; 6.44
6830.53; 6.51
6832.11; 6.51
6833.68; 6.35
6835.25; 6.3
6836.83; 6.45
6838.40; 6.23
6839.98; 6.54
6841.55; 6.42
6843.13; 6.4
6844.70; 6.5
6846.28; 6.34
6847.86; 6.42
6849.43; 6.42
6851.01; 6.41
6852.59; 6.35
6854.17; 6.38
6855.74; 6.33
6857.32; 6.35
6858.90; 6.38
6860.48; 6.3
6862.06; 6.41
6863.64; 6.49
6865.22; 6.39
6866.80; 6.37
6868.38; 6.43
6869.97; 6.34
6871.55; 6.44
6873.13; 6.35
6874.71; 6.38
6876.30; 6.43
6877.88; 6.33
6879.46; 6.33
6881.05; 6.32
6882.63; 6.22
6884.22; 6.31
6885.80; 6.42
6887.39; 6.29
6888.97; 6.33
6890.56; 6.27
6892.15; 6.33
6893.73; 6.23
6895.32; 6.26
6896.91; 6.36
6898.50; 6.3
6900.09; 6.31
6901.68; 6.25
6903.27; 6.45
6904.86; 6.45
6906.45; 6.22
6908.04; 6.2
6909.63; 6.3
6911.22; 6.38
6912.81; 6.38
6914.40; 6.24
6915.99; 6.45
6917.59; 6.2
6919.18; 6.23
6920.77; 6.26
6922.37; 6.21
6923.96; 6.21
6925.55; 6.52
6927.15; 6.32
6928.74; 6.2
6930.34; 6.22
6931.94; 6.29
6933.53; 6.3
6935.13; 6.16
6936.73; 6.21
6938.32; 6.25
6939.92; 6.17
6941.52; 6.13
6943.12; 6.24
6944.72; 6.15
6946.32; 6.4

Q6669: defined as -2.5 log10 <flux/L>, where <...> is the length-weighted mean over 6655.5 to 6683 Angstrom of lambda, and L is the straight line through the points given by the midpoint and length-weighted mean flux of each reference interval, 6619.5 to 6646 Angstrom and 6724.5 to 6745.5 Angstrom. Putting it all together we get 0.00 mag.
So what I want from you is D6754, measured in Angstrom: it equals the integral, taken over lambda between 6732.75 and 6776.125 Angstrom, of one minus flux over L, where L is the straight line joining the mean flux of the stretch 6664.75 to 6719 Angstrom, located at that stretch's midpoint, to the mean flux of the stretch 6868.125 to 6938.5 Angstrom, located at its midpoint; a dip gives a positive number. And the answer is 0.0 Angstrom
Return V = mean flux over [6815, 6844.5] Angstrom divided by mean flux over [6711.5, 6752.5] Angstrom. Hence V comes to 1.0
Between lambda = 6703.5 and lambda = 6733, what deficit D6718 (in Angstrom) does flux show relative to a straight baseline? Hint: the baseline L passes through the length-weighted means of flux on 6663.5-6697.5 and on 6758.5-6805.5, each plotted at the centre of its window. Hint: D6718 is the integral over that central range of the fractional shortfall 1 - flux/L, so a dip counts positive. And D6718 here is -0.1 Angstrom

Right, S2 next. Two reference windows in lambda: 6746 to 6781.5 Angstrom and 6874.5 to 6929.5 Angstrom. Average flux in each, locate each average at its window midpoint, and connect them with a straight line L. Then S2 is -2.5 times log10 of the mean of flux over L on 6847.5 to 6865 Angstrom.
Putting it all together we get 0.00 mag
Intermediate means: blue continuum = 6.52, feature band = 6.39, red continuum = 6.31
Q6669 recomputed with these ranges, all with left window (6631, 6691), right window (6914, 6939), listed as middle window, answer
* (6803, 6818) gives -0.003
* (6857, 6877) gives -0.005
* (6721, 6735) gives -0.002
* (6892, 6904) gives 0.000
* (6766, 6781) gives 0.005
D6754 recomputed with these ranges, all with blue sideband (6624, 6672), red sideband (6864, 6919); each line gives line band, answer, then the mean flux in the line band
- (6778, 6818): -0.1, 6.48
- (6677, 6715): 0.0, 6.62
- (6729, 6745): 0.0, 6.55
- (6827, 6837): 0.0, 6.43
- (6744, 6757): 0.0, 6.54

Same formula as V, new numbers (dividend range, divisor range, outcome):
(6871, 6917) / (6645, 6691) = 0.95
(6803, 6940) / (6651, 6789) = 0.97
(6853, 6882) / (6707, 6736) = 0.97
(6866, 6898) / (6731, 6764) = 0.97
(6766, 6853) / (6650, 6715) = 0.97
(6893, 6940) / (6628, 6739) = 0.95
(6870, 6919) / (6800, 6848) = 0.98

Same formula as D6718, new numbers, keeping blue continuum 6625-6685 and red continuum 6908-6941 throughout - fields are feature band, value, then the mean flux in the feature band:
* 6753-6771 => 0.0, 6.52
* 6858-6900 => 0.0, 6.35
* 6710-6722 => -0.1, 6.63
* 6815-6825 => 0.0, 6.42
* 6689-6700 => 0.0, 6.62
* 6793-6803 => -0.1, 6.51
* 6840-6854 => 0.0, 6.41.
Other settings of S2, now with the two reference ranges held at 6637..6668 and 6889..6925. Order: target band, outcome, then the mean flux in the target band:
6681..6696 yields 0.00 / 6.61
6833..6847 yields 0.00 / 6.39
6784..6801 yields -0.01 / 6.51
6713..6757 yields 0.00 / 6.56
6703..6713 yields -0.01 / 6.65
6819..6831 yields 0.00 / 6.44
